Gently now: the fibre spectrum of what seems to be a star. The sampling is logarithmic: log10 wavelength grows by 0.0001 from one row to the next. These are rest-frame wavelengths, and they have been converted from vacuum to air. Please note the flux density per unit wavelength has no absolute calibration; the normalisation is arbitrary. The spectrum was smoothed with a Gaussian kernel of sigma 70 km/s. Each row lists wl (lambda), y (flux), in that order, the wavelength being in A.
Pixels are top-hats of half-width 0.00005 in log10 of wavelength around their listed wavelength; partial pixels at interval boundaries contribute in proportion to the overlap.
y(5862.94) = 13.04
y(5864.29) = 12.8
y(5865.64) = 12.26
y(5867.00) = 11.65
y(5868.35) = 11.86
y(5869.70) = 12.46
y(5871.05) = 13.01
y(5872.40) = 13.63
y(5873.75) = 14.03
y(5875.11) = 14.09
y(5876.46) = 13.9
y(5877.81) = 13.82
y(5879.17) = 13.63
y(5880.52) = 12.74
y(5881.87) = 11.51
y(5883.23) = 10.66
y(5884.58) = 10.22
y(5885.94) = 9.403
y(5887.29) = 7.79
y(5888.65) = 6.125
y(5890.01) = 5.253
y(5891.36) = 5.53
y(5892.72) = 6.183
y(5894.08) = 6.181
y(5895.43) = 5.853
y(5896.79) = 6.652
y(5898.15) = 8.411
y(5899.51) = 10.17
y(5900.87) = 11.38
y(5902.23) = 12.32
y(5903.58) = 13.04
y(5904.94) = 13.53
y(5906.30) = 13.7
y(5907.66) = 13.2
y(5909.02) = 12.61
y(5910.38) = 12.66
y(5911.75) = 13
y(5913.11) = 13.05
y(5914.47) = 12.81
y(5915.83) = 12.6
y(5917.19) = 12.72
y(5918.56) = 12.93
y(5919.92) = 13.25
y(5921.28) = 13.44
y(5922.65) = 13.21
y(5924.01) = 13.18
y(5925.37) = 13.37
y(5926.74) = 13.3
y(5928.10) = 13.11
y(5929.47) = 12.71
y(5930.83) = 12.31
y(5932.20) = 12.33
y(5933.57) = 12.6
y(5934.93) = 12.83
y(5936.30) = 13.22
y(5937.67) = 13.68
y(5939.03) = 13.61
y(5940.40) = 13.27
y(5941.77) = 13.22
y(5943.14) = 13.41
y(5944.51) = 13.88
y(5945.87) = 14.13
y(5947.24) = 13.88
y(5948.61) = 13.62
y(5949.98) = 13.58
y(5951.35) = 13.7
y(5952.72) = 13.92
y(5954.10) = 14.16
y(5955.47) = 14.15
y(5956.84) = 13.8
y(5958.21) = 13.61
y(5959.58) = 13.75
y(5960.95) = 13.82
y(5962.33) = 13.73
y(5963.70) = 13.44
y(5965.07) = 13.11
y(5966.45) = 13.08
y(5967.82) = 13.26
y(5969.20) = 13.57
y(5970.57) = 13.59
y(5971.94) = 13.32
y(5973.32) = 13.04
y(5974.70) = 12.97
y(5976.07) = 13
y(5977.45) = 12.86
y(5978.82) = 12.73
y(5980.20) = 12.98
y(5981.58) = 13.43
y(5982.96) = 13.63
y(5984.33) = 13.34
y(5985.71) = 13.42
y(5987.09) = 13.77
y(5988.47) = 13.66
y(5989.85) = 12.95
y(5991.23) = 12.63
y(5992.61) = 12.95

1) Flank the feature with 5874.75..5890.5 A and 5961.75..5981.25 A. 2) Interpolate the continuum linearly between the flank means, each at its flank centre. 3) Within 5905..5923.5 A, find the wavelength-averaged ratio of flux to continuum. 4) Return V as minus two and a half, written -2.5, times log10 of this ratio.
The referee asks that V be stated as -0.12 mag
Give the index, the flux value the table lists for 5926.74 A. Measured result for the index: 13.3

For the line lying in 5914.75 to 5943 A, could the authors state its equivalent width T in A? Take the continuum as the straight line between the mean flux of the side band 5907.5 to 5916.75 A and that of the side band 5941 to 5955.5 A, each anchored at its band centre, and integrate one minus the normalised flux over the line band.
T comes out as 0.44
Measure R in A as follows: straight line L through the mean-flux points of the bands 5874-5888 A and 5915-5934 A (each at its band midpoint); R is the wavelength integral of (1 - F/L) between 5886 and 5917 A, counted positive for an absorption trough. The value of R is 5.7 A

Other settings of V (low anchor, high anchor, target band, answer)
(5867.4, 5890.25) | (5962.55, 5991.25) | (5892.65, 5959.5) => -0.014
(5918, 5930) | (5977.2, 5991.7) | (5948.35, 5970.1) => -0.035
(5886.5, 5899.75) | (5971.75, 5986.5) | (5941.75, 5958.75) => -0.248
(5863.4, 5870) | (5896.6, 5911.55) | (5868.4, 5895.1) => 0.151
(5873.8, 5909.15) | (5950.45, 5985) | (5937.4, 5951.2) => -0.096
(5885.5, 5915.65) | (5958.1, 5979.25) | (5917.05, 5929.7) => -0.183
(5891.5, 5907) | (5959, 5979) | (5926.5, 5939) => -0.138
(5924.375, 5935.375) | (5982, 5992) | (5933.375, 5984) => -0.030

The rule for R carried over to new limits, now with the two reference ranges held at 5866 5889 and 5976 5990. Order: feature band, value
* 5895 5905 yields 1.7 A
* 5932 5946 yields -0.7 A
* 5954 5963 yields -0.6 A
